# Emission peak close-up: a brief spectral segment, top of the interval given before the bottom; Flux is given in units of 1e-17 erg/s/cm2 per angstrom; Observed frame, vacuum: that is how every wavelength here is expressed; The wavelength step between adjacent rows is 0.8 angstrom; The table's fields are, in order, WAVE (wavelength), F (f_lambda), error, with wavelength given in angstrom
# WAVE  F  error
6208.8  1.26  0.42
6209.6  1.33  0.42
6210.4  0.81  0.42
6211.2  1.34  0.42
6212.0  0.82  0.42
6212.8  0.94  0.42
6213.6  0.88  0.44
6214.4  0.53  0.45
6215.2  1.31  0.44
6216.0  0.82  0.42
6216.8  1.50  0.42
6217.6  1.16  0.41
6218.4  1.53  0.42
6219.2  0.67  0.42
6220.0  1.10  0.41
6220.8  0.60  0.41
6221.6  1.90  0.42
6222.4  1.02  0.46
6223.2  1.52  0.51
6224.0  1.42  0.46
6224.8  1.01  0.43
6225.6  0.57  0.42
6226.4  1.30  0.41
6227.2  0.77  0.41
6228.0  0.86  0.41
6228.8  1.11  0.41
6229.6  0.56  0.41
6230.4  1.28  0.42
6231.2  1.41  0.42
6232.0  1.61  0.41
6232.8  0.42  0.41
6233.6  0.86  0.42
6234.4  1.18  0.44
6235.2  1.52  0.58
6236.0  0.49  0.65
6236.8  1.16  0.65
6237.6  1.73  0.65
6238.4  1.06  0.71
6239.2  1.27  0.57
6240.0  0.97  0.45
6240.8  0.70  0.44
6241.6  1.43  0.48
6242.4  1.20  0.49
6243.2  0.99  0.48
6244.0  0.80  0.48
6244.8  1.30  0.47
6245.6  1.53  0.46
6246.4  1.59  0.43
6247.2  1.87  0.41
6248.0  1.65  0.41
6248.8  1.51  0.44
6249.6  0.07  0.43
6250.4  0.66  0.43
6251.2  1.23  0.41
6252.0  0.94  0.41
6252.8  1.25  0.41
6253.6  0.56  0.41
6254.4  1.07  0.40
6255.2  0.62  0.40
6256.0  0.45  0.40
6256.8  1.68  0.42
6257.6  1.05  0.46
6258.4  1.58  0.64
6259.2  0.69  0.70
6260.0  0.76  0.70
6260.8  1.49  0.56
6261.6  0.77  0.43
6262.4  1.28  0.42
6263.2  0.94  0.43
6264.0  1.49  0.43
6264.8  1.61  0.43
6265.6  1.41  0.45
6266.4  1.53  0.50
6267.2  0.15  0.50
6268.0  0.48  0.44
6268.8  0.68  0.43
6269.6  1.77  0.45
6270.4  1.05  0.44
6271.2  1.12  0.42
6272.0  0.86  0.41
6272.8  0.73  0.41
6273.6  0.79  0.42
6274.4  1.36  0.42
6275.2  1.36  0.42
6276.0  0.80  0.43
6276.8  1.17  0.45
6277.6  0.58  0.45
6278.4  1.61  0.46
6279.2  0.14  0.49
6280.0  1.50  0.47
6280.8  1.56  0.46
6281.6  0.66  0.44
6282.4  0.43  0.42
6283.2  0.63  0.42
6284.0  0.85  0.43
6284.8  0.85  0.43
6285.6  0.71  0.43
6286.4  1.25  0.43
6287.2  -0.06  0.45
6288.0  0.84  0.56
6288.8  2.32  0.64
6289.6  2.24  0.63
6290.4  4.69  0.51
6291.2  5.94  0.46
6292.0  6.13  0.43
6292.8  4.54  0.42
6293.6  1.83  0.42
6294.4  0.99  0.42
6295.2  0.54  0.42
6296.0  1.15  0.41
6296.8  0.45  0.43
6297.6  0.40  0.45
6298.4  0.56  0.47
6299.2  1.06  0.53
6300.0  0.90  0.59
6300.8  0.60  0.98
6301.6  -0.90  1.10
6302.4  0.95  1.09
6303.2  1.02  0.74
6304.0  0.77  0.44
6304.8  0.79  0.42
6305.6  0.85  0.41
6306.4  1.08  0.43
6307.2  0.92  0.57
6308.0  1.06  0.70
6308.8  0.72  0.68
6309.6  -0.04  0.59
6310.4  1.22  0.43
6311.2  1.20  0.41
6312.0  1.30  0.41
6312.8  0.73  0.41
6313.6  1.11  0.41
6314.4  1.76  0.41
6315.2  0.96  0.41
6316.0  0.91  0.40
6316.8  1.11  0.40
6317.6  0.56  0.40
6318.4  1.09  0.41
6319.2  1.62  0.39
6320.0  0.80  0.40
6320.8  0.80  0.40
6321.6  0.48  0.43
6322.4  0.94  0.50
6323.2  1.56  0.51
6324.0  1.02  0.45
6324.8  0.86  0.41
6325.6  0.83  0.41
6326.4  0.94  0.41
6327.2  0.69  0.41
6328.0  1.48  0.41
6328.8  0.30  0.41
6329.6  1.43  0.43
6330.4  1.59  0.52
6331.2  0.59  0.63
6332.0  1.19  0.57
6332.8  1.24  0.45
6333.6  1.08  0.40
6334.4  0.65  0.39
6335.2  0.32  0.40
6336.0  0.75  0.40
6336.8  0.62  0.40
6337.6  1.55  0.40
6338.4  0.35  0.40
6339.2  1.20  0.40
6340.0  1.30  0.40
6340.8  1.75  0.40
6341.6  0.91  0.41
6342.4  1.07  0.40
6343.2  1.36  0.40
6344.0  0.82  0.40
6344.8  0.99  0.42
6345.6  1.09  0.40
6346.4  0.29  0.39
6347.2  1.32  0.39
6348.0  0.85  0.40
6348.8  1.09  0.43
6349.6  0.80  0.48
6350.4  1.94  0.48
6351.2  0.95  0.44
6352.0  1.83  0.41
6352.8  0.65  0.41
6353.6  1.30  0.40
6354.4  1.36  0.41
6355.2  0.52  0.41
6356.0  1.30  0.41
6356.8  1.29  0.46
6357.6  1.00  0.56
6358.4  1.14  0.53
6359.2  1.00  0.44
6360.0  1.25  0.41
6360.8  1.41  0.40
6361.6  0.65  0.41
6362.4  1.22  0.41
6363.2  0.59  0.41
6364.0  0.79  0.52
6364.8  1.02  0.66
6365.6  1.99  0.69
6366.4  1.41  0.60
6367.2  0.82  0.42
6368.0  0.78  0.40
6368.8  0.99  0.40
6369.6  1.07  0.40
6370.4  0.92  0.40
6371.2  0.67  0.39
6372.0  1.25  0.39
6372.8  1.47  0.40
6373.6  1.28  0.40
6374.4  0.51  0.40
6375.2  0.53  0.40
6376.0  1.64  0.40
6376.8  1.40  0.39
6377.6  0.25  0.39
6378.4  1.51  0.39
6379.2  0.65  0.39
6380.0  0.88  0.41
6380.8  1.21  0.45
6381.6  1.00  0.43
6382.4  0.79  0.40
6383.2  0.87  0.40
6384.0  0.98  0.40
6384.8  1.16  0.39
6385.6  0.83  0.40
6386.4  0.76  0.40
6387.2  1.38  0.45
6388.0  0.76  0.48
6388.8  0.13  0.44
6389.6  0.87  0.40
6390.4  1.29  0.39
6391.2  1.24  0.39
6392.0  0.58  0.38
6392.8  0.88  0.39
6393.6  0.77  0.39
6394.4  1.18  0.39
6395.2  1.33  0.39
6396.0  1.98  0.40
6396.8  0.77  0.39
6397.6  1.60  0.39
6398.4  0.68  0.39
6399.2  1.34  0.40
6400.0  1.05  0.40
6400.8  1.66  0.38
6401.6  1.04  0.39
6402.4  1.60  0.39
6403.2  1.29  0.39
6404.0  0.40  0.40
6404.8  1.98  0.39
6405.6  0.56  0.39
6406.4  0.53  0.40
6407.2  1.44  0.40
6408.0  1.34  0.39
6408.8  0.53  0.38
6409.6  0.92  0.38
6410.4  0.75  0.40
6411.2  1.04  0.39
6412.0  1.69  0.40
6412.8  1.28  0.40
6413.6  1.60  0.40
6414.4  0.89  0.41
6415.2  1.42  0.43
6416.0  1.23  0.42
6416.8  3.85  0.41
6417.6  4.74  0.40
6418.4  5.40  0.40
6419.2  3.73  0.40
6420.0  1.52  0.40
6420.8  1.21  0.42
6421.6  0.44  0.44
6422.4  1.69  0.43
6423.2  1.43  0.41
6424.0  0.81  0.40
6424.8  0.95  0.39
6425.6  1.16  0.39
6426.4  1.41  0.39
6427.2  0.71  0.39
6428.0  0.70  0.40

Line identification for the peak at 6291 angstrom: H-beta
